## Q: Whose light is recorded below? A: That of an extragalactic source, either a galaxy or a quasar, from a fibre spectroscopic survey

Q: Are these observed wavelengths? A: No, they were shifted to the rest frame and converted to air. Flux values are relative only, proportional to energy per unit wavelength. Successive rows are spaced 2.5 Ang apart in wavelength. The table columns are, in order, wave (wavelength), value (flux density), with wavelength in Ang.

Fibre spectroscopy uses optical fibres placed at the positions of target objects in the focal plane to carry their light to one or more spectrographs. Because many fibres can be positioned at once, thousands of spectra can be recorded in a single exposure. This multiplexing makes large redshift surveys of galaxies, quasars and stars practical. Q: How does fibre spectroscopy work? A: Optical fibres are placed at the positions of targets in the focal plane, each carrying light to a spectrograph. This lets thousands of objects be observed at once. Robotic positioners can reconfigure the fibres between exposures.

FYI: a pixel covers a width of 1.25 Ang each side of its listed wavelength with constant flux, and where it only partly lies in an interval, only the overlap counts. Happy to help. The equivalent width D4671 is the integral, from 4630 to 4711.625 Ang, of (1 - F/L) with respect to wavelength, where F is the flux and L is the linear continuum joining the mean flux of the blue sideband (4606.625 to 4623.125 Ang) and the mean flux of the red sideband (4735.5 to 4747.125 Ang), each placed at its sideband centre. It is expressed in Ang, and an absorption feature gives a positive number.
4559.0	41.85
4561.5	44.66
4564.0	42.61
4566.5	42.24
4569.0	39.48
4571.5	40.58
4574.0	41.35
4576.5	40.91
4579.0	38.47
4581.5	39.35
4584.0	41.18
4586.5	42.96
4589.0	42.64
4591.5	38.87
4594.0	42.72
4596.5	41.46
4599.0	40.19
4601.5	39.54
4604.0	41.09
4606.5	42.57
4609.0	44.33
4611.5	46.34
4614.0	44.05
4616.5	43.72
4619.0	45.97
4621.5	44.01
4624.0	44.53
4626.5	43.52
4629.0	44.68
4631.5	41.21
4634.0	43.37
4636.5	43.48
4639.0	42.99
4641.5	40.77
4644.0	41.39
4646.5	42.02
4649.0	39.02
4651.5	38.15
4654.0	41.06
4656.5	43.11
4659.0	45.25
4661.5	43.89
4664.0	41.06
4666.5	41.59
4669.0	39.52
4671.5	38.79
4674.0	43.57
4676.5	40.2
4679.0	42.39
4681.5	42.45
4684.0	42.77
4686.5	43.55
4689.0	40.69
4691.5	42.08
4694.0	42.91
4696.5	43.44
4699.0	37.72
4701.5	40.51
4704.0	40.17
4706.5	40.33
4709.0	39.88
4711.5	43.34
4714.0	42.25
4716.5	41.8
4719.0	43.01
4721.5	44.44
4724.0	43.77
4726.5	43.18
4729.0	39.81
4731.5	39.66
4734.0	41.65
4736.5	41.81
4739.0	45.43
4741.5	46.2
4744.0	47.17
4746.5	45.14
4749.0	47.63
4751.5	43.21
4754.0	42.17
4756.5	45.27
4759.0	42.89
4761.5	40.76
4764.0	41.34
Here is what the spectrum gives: 6.0 Ang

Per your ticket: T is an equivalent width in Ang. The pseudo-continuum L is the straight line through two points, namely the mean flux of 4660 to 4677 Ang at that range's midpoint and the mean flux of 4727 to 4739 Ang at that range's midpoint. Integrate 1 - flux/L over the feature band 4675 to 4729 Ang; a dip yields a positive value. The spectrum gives -0.7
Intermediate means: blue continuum 41.3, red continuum 41.4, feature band 41.9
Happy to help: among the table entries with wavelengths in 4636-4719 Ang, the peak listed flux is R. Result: 45.25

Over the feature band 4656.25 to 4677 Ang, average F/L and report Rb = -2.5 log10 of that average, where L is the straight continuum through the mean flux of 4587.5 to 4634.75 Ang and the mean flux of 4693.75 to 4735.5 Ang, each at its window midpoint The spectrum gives 0.01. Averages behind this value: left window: 42.9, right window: 41.6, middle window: 41.9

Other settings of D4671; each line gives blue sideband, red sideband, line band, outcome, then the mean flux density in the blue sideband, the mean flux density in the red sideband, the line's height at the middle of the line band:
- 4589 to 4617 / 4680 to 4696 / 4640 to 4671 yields 0.75 Ang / 42.2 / 42.5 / 42.4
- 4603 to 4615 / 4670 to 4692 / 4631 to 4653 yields 0.75 Ang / 43.7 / 41.8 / 42.8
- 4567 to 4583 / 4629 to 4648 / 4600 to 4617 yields -0.71 Ang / 40.1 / 42.3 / 41.3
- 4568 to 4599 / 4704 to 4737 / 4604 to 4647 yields -2.40 Ang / 40.8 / 41.9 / 41.1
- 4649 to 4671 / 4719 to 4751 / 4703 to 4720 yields 0.60 Ang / 41.5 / 43.8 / 43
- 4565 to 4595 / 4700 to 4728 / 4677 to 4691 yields -0.16 Ang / 40.9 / 42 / 41.8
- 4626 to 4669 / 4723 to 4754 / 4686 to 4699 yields 0.25 Ang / 42.1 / 43.7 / 42.8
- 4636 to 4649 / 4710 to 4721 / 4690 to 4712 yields 0.73 Ang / 41.8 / 42.7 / 42.5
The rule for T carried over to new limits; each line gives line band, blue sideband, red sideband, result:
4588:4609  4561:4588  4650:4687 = 0.0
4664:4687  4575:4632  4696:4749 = 0.5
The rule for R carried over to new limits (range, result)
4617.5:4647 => 45.97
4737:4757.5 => 47.63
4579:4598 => 42.96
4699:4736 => 44.44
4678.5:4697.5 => 43.55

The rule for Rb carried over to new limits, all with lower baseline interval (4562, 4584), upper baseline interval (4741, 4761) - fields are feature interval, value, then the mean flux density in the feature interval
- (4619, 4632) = -0.050 mag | 44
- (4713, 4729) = 0.031 mag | 42.8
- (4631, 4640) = -0.018 mag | 42.9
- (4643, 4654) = 0.059 mag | 40.2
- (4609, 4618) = -0.075 mag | 44.7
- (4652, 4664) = -0.002 mag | 42.8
